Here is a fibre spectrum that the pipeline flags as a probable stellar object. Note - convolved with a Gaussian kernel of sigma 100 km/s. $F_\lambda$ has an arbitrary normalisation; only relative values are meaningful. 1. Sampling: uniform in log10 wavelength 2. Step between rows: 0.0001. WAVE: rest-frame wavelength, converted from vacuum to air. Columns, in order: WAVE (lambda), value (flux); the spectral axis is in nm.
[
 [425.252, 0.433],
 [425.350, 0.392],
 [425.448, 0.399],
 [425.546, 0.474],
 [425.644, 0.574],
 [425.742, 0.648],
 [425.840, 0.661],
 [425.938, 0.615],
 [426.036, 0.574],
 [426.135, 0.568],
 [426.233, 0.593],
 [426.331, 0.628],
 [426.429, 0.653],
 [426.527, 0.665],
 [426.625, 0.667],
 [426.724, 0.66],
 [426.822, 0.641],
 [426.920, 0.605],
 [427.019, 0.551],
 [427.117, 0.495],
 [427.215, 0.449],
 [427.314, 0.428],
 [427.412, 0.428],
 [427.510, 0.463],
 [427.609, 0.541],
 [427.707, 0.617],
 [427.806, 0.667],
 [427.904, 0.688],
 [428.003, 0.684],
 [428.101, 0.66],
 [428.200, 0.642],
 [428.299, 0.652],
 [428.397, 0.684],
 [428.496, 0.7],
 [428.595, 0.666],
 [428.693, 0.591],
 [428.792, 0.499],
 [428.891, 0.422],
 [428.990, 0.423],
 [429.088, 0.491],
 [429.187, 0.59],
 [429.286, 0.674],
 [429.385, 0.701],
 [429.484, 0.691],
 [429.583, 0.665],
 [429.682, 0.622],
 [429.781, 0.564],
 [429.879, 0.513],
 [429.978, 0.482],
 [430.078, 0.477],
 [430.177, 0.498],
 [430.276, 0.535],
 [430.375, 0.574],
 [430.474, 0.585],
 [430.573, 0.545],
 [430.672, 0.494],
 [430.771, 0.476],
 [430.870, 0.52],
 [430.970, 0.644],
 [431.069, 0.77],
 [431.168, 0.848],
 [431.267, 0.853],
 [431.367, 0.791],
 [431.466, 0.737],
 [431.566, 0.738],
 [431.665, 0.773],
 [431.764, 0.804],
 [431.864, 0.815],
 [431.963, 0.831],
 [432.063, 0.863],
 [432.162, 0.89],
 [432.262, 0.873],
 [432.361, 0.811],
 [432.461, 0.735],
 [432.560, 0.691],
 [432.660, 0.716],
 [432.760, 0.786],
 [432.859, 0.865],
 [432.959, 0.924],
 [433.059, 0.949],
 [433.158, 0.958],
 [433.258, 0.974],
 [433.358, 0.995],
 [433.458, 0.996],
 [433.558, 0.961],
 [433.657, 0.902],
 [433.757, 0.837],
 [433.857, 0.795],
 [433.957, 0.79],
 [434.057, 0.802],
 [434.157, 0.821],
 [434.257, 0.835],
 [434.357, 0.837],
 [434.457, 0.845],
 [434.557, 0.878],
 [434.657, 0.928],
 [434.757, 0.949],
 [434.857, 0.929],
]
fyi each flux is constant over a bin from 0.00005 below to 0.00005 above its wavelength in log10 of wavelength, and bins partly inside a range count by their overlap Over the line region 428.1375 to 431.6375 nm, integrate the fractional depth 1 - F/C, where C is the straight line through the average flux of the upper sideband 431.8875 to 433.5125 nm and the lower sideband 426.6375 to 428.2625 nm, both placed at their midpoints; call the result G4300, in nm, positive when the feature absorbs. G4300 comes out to 0.49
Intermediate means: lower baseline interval 0.579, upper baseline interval 0.865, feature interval 0.611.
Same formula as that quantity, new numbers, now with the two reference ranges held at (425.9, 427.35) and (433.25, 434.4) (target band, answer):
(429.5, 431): 0.38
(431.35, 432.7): 0.02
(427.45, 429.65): 0.18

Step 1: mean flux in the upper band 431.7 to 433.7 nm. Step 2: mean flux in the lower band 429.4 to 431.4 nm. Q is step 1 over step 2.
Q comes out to 1.43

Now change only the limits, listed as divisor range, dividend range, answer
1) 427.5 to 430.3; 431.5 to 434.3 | 1.43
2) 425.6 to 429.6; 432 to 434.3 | 1.44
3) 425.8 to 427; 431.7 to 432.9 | 1.29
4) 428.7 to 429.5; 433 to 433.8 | 1.70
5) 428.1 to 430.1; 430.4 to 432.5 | 1.24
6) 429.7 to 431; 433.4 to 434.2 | 1.63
